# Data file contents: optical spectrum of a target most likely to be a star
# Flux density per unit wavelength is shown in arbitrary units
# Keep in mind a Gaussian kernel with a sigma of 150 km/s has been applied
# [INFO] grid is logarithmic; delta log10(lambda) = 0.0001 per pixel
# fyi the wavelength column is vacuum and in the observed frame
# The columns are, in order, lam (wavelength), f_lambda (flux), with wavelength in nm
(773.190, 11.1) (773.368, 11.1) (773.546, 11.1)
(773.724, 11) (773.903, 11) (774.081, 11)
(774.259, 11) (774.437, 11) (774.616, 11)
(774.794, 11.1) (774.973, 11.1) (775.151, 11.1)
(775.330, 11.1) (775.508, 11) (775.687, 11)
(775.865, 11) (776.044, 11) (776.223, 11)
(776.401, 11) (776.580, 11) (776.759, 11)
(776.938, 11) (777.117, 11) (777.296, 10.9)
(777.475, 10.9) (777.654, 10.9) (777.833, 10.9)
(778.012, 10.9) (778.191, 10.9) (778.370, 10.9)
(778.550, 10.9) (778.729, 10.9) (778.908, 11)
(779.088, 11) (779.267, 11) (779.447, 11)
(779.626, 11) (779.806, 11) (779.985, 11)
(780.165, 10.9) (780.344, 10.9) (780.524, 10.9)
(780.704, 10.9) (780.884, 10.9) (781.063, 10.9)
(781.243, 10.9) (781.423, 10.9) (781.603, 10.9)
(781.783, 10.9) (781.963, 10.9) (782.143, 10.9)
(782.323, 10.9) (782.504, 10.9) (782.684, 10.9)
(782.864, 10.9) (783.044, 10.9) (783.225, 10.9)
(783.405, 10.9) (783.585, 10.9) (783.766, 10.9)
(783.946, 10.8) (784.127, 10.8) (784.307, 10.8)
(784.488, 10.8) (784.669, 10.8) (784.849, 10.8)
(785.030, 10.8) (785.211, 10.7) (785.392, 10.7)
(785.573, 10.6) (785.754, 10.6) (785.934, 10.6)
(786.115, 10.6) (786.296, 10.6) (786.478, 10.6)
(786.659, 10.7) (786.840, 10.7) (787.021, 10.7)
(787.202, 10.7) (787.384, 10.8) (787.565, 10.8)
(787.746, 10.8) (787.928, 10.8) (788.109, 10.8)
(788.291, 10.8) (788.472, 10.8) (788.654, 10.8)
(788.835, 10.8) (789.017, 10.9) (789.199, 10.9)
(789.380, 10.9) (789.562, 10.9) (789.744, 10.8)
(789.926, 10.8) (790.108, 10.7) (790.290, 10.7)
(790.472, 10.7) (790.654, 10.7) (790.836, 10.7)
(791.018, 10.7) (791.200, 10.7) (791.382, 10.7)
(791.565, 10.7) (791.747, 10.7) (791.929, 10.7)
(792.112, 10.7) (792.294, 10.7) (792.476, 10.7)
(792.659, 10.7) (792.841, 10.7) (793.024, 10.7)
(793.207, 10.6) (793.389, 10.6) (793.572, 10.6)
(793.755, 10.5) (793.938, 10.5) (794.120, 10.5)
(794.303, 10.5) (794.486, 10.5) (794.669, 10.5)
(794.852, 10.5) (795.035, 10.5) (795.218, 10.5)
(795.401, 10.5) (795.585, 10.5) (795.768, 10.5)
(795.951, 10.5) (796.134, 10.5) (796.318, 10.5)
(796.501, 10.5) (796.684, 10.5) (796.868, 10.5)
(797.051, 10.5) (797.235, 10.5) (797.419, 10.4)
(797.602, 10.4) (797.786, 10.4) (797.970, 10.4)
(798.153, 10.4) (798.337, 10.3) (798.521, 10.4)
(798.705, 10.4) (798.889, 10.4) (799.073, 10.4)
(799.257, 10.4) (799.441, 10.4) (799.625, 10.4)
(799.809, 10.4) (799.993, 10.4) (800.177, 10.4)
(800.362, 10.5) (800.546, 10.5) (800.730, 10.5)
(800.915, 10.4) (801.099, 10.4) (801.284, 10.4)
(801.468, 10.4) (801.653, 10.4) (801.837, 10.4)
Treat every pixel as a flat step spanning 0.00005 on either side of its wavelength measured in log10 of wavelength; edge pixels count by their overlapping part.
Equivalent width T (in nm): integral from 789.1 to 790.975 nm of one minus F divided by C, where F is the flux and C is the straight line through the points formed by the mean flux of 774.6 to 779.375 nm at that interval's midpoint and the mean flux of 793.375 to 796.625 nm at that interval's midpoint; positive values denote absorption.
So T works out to -0.02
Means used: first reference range 11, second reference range 10.5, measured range 10.8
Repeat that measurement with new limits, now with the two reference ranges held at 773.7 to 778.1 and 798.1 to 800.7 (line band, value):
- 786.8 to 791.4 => -0.047 nm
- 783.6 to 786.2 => 0.007 nm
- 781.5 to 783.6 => -0.014 nm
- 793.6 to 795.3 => 0.005 nm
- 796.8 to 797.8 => 0.001 nm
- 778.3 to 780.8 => -0.011 nm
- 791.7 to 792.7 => -0.010 nm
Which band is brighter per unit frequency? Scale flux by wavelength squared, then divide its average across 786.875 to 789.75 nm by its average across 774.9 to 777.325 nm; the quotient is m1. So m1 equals 1.01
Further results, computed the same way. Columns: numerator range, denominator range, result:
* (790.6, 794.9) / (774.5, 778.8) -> 1.01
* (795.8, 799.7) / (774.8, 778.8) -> 1.00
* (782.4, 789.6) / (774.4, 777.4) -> 1.00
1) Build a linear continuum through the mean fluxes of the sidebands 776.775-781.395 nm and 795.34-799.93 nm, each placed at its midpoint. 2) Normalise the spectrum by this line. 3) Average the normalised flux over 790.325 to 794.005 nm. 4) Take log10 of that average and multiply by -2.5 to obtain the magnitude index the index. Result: -0.01 mag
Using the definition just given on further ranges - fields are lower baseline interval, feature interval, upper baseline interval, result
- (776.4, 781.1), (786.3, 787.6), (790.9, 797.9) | 0.00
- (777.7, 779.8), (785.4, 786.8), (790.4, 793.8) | 0.02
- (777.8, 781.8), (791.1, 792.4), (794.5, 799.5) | -0.01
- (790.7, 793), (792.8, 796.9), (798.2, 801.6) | 0.01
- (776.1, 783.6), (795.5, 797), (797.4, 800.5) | 0.00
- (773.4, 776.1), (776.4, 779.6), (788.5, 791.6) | 0.00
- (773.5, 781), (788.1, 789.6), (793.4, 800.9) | -0.02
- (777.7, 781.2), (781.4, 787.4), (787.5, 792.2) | 0.01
